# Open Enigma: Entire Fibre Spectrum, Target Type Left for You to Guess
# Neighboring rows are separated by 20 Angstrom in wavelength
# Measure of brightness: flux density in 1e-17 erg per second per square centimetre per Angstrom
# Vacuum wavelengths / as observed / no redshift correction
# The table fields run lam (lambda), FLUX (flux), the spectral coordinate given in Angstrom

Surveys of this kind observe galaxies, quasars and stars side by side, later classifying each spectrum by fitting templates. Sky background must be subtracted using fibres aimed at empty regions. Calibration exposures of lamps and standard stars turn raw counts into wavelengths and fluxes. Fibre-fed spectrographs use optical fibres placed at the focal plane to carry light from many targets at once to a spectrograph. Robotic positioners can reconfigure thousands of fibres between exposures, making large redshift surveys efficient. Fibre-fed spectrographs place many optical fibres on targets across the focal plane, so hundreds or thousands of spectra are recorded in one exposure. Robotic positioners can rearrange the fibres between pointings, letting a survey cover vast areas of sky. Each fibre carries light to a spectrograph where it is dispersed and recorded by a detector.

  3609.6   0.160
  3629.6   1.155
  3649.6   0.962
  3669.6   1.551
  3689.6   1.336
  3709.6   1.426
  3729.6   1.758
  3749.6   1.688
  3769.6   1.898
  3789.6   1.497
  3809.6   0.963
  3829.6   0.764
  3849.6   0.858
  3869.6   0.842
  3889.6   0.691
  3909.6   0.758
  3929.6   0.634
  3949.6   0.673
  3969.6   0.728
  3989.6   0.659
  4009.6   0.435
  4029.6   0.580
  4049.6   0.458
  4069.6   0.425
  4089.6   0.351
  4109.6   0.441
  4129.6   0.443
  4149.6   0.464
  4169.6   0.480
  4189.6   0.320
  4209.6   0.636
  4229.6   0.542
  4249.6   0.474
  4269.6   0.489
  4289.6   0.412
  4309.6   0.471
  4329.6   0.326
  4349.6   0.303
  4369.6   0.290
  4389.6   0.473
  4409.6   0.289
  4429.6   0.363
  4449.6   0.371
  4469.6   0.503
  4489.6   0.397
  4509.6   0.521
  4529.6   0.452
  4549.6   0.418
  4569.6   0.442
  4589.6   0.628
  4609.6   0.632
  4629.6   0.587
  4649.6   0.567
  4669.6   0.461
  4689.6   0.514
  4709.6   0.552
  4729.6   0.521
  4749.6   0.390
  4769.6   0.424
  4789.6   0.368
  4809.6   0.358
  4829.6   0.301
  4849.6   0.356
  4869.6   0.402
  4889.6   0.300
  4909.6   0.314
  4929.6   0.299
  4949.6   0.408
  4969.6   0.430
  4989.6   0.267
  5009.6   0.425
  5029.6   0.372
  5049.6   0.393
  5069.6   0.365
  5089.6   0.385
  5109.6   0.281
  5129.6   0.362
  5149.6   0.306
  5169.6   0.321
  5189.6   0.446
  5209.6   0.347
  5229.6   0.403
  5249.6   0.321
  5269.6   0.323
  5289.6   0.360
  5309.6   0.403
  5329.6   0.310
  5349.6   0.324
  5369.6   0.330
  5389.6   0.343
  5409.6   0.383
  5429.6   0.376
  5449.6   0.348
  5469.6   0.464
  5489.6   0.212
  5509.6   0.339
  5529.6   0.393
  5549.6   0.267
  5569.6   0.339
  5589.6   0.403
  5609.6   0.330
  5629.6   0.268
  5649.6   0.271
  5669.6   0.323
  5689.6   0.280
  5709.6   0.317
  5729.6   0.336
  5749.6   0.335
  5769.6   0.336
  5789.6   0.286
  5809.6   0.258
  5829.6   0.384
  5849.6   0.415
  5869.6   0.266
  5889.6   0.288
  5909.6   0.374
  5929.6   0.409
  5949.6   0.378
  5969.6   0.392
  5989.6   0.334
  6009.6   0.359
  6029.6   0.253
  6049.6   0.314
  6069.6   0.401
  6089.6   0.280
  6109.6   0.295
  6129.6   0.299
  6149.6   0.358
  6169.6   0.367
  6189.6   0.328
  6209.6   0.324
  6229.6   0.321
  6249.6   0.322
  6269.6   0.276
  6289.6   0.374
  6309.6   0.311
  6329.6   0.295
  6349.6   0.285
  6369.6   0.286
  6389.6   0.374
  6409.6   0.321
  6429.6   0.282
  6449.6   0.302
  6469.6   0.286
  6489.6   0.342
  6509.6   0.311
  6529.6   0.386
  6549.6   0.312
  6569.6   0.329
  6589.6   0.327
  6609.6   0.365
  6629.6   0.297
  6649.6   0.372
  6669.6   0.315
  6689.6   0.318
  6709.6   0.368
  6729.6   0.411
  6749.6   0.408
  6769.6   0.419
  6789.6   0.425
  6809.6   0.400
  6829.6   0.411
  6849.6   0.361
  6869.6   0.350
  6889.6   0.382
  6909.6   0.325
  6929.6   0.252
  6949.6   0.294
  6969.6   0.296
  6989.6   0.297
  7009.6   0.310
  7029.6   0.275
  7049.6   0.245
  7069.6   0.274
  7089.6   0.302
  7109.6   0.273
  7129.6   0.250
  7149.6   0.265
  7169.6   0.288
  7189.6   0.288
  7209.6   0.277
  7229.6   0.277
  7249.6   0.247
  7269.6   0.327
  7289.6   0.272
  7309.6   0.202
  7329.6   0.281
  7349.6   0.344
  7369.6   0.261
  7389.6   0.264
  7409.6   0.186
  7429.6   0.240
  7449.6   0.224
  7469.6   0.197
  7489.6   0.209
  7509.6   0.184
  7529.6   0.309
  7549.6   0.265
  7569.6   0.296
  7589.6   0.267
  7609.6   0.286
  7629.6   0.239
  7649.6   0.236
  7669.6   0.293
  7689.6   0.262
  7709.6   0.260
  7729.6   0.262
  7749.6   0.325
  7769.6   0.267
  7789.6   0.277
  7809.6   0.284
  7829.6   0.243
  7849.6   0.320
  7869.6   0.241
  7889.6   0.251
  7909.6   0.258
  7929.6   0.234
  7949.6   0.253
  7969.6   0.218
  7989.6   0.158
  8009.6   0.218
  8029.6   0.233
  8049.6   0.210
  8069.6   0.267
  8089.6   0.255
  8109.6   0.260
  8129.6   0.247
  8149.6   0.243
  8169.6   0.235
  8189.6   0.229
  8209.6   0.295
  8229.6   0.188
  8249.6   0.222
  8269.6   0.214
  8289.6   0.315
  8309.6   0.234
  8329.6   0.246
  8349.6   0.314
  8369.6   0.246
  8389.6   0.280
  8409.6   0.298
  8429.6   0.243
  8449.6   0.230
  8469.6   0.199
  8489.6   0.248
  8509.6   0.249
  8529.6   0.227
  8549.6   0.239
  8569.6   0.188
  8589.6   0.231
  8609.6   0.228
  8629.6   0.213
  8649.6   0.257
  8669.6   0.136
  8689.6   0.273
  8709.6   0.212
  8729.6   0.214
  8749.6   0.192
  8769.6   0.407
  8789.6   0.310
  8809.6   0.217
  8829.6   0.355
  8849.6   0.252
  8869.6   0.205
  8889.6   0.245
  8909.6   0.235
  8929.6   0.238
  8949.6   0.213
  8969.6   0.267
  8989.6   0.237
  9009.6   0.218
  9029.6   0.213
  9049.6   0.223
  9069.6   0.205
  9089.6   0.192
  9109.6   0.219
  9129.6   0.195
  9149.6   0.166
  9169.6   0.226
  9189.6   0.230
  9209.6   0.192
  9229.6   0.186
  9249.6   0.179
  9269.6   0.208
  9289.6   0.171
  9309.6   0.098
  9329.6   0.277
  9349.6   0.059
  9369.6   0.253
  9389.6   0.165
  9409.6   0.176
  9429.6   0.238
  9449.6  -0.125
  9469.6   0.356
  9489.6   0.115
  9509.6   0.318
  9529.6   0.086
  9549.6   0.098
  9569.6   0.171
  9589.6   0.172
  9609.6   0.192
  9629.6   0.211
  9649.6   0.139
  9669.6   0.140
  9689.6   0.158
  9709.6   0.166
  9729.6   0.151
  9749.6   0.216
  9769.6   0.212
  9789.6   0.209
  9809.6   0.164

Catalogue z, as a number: 1.43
